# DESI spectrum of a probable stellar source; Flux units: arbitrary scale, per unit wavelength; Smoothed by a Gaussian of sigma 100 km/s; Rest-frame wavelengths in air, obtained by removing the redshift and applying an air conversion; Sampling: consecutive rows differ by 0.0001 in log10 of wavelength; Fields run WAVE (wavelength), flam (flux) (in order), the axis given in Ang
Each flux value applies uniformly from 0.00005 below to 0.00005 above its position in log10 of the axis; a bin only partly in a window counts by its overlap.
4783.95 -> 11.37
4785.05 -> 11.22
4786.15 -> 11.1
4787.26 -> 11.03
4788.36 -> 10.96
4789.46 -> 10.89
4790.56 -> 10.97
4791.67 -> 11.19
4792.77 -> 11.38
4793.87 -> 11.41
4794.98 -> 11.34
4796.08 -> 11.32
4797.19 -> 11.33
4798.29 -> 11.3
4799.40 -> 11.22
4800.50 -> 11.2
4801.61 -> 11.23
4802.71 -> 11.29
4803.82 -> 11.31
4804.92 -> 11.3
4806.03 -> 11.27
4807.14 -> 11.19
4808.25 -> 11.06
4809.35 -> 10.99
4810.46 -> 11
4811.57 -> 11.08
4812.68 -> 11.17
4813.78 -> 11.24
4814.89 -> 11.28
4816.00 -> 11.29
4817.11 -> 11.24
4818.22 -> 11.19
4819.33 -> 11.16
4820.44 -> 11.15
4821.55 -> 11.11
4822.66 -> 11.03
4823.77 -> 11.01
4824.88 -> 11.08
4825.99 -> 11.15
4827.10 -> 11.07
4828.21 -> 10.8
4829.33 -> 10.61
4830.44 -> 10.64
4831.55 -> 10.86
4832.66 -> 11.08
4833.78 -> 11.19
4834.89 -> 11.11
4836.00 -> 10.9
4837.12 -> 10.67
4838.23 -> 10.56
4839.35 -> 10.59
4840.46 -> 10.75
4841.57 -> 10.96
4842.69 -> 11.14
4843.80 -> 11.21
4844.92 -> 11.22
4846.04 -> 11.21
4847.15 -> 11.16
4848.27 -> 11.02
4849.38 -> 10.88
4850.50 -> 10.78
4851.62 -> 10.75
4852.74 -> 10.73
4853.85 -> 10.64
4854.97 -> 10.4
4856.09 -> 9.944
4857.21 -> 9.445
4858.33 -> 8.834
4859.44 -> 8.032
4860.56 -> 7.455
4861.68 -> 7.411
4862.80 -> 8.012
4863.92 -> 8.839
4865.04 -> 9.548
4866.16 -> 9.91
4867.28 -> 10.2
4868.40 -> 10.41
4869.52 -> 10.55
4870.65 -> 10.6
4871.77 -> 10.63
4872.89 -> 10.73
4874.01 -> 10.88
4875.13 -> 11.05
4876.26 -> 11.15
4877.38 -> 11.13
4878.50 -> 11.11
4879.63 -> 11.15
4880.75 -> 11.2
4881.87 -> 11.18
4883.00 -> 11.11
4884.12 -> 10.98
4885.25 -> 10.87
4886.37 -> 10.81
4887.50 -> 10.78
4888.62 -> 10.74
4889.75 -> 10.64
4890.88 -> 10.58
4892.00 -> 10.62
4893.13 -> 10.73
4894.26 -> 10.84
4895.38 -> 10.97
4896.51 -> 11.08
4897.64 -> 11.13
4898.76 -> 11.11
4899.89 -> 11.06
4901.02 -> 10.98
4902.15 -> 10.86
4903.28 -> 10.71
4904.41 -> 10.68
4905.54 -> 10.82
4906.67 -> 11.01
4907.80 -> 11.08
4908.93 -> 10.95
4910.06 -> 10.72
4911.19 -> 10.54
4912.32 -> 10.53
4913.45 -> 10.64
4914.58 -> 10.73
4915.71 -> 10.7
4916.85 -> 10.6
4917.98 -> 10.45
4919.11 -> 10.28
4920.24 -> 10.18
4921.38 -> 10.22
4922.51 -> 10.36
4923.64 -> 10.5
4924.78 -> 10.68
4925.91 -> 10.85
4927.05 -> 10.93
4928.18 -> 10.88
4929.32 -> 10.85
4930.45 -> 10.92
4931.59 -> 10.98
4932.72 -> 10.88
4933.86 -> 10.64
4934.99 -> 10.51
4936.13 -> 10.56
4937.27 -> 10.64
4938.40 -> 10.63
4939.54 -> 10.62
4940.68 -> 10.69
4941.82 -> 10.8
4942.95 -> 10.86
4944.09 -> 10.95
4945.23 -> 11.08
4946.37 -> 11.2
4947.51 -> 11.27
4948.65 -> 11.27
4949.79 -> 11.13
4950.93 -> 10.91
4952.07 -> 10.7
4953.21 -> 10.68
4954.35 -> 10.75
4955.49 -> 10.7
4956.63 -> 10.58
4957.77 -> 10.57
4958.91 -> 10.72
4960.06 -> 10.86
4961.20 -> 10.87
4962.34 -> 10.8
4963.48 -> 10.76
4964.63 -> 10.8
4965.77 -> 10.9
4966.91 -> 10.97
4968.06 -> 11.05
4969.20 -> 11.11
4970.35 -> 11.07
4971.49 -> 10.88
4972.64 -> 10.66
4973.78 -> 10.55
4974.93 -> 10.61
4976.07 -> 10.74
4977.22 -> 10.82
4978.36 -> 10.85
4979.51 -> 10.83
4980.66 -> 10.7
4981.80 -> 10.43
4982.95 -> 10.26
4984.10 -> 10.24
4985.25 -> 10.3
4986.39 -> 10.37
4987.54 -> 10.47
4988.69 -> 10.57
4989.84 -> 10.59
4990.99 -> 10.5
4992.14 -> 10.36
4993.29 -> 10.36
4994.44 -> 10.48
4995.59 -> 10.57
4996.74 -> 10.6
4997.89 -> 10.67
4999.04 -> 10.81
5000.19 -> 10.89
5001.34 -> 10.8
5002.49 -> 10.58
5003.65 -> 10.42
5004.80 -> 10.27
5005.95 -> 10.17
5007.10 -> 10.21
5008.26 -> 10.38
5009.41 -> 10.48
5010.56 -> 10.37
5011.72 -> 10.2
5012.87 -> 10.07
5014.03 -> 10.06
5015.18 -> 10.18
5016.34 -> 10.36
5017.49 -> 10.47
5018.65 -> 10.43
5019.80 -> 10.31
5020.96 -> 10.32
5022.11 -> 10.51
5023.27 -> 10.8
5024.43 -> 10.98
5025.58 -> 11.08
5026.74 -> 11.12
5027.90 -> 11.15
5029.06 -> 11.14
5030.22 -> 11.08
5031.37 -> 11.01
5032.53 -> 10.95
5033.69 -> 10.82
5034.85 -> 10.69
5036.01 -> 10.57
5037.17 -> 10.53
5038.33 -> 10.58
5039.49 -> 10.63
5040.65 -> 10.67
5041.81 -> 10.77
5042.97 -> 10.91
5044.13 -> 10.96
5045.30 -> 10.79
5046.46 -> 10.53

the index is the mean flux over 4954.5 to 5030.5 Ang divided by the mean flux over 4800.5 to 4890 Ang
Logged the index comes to 0.99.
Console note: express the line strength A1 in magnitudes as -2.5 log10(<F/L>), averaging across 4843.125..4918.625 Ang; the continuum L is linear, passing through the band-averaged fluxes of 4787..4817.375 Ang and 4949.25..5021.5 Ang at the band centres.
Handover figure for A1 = 0.041 mag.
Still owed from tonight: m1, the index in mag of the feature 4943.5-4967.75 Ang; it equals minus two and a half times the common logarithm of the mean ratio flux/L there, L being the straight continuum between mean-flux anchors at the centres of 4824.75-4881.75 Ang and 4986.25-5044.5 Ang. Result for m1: -0.03 mag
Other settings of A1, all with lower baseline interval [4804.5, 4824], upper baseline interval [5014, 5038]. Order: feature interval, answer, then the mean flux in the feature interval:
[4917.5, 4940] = 0.028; 10.6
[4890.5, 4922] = 0.022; 10.7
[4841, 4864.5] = 0.110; 10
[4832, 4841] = 0.025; 10.9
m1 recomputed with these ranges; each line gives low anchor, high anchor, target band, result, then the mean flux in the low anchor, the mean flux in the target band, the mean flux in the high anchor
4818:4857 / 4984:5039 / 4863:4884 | 0.02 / 10.9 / 10.6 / 10.6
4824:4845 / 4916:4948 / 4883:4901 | -0.01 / 10.9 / 10.9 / 10.7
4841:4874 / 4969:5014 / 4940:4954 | -0.06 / 10.1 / 11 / 10.5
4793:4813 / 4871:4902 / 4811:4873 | 0.06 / 11.2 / 10.5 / 10.9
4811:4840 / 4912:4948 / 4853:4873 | 0.15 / 11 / 9.53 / 10.7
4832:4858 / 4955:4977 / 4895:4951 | 0.00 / 10.8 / 10.8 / 10.8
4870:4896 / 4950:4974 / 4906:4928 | 0.02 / 10.9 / 10.6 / 10.8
